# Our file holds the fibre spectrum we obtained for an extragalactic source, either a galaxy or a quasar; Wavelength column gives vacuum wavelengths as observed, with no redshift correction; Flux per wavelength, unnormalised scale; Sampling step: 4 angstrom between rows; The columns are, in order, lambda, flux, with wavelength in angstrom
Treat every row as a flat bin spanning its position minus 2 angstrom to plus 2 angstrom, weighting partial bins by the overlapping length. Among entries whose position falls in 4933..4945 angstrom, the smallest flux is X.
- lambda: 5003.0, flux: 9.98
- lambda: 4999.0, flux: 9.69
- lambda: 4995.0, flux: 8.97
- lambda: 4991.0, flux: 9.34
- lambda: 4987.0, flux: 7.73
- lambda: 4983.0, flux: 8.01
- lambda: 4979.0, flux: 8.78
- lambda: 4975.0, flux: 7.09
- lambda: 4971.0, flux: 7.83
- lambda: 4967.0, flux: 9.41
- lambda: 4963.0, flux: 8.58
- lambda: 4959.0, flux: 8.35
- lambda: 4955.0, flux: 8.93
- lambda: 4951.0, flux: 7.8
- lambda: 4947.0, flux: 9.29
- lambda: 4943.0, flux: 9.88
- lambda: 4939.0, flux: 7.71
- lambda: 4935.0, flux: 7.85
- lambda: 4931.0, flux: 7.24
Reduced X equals 7.71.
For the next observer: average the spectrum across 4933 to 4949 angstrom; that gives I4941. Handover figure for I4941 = 8.68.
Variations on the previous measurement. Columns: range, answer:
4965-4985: 8.22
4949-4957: 8.37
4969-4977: 7.46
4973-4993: 8.19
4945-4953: 8.54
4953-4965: 8.62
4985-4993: 8.54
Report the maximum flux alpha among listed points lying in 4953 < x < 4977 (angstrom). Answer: 9.41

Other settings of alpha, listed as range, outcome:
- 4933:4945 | 9.88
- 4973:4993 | 9.34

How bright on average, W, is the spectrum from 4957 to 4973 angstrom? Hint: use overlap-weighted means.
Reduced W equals 8.54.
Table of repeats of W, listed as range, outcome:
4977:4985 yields 8.39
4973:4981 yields 7.93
